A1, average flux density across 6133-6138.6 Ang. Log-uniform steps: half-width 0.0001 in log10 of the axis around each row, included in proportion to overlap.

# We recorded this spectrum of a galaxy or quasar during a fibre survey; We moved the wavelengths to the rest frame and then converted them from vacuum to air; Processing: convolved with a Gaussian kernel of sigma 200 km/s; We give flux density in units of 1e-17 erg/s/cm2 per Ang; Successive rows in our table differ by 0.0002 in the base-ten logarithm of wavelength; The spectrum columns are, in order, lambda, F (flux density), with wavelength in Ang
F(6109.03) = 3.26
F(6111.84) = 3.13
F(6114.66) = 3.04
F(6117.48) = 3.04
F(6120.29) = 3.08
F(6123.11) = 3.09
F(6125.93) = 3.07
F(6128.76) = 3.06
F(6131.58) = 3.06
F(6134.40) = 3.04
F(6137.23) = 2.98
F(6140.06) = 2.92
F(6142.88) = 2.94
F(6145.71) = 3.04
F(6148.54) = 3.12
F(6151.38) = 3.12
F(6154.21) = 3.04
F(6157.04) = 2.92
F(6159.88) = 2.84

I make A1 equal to 3.01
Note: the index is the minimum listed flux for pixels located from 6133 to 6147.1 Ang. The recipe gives 2.92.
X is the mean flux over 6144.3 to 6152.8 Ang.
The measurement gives 3.09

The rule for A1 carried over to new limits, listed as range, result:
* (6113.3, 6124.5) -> 3.06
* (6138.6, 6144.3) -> 2.93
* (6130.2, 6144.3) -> 2.99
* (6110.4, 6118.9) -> 3.07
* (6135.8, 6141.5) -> 2.95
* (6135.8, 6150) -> 3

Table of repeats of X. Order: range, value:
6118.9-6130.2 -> 3.07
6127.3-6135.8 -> 3.05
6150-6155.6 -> 3.08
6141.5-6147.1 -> 2.99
